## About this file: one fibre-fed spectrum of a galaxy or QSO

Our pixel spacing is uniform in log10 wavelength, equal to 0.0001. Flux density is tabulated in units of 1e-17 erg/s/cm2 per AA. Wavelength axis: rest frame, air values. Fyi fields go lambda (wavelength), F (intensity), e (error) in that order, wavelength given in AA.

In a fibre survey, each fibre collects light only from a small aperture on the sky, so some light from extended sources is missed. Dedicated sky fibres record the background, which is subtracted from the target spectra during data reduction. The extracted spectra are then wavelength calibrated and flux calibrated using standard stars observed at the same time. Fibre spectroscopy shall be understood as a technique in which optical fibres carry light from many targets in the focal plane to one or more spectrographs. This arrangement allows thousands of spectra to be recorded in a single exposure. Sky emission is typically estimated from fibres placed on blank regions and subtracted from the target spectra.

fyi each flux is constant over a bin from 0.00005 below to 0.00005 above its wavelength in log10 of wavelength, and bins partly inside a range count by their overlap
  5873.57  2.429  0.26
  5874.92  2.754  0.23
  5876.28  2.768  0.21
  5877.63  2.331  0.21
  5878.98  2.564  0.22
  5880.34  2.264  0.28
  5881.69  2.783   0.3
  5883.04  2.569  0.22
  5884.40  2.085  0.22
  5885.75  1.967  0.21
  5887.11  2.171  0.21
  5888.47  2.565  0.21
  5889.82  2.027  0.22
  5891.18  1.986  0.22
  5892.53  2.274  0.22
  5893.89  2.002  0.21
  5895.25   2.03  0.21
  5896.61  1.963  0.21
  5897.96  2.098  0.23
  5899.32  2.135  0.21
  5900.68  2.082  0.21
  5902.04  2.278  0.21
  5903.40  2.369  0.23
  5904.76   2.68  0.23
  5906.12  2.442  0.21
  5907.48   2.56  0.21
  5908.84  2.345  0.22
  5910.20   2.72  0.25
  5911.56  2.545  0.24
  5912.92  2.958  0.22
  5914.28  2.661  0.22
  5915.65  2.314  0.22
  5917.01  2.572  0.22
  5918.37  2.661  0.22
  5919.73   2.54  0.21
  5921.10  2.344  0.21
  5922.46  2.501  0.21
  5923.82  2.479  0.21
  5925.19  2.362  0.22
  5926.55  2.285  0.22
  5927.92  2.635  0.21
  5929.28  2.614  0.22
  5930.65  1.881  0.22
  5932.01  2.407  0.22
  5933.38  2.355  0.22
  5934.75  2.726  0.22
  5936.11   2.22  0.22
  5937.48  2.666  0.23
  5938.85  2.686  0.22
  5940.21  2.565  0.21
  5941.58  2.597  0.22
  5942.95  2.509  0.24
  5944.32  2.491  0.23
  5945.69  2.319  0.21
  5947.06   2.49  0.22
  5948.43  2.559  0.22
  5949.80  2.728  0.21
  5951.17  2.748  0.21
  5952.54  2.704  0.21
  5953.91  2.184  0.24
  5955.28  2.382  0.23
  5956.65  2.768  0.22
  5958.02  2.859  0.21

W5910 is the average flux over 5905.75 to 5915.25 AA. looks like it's 2.6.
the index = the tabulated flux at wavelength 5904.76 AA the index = 2.68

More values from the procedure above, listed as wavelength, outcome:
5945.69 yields 2.319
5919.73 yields 2.54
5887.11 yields 2.171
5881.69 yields 2.783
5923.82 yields 2.479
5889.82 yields 2.027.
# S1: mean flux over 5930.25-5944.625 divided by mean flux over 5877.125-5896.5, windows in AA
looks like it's 1.10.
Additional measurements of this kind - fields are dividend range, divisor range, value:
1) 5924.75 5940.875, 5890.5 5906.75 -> 1.12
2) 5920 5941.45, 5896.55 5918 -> 1.01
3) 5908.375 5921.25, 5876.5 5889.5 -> 1.09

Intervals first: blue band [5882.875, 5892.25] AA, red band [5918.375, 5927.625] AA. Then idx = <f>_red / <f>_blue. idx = 1.12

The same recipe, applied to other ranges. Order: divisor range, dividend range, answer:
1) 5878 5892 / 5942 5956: 1.09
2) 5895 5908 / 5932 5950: 1.11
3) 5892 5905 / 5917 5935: 1.12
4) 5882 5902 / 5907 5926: 1.18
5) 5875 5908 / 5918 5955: 1.08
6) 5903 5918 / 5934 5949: 0.99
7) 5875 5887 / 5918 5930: 1.03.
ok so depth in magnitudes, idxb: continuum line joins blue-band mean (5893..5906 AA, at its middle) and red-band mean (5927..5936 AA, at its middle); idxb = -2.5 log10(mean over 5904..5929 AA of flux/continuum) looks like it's -0.10 mag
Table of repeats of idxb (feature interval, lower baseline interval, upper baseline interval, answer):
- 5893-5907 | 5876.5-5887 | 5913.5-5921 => 0.11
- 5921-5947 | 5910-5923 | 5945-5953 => 0.05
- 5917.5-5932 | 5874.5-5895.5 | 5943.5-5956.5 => 0.01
